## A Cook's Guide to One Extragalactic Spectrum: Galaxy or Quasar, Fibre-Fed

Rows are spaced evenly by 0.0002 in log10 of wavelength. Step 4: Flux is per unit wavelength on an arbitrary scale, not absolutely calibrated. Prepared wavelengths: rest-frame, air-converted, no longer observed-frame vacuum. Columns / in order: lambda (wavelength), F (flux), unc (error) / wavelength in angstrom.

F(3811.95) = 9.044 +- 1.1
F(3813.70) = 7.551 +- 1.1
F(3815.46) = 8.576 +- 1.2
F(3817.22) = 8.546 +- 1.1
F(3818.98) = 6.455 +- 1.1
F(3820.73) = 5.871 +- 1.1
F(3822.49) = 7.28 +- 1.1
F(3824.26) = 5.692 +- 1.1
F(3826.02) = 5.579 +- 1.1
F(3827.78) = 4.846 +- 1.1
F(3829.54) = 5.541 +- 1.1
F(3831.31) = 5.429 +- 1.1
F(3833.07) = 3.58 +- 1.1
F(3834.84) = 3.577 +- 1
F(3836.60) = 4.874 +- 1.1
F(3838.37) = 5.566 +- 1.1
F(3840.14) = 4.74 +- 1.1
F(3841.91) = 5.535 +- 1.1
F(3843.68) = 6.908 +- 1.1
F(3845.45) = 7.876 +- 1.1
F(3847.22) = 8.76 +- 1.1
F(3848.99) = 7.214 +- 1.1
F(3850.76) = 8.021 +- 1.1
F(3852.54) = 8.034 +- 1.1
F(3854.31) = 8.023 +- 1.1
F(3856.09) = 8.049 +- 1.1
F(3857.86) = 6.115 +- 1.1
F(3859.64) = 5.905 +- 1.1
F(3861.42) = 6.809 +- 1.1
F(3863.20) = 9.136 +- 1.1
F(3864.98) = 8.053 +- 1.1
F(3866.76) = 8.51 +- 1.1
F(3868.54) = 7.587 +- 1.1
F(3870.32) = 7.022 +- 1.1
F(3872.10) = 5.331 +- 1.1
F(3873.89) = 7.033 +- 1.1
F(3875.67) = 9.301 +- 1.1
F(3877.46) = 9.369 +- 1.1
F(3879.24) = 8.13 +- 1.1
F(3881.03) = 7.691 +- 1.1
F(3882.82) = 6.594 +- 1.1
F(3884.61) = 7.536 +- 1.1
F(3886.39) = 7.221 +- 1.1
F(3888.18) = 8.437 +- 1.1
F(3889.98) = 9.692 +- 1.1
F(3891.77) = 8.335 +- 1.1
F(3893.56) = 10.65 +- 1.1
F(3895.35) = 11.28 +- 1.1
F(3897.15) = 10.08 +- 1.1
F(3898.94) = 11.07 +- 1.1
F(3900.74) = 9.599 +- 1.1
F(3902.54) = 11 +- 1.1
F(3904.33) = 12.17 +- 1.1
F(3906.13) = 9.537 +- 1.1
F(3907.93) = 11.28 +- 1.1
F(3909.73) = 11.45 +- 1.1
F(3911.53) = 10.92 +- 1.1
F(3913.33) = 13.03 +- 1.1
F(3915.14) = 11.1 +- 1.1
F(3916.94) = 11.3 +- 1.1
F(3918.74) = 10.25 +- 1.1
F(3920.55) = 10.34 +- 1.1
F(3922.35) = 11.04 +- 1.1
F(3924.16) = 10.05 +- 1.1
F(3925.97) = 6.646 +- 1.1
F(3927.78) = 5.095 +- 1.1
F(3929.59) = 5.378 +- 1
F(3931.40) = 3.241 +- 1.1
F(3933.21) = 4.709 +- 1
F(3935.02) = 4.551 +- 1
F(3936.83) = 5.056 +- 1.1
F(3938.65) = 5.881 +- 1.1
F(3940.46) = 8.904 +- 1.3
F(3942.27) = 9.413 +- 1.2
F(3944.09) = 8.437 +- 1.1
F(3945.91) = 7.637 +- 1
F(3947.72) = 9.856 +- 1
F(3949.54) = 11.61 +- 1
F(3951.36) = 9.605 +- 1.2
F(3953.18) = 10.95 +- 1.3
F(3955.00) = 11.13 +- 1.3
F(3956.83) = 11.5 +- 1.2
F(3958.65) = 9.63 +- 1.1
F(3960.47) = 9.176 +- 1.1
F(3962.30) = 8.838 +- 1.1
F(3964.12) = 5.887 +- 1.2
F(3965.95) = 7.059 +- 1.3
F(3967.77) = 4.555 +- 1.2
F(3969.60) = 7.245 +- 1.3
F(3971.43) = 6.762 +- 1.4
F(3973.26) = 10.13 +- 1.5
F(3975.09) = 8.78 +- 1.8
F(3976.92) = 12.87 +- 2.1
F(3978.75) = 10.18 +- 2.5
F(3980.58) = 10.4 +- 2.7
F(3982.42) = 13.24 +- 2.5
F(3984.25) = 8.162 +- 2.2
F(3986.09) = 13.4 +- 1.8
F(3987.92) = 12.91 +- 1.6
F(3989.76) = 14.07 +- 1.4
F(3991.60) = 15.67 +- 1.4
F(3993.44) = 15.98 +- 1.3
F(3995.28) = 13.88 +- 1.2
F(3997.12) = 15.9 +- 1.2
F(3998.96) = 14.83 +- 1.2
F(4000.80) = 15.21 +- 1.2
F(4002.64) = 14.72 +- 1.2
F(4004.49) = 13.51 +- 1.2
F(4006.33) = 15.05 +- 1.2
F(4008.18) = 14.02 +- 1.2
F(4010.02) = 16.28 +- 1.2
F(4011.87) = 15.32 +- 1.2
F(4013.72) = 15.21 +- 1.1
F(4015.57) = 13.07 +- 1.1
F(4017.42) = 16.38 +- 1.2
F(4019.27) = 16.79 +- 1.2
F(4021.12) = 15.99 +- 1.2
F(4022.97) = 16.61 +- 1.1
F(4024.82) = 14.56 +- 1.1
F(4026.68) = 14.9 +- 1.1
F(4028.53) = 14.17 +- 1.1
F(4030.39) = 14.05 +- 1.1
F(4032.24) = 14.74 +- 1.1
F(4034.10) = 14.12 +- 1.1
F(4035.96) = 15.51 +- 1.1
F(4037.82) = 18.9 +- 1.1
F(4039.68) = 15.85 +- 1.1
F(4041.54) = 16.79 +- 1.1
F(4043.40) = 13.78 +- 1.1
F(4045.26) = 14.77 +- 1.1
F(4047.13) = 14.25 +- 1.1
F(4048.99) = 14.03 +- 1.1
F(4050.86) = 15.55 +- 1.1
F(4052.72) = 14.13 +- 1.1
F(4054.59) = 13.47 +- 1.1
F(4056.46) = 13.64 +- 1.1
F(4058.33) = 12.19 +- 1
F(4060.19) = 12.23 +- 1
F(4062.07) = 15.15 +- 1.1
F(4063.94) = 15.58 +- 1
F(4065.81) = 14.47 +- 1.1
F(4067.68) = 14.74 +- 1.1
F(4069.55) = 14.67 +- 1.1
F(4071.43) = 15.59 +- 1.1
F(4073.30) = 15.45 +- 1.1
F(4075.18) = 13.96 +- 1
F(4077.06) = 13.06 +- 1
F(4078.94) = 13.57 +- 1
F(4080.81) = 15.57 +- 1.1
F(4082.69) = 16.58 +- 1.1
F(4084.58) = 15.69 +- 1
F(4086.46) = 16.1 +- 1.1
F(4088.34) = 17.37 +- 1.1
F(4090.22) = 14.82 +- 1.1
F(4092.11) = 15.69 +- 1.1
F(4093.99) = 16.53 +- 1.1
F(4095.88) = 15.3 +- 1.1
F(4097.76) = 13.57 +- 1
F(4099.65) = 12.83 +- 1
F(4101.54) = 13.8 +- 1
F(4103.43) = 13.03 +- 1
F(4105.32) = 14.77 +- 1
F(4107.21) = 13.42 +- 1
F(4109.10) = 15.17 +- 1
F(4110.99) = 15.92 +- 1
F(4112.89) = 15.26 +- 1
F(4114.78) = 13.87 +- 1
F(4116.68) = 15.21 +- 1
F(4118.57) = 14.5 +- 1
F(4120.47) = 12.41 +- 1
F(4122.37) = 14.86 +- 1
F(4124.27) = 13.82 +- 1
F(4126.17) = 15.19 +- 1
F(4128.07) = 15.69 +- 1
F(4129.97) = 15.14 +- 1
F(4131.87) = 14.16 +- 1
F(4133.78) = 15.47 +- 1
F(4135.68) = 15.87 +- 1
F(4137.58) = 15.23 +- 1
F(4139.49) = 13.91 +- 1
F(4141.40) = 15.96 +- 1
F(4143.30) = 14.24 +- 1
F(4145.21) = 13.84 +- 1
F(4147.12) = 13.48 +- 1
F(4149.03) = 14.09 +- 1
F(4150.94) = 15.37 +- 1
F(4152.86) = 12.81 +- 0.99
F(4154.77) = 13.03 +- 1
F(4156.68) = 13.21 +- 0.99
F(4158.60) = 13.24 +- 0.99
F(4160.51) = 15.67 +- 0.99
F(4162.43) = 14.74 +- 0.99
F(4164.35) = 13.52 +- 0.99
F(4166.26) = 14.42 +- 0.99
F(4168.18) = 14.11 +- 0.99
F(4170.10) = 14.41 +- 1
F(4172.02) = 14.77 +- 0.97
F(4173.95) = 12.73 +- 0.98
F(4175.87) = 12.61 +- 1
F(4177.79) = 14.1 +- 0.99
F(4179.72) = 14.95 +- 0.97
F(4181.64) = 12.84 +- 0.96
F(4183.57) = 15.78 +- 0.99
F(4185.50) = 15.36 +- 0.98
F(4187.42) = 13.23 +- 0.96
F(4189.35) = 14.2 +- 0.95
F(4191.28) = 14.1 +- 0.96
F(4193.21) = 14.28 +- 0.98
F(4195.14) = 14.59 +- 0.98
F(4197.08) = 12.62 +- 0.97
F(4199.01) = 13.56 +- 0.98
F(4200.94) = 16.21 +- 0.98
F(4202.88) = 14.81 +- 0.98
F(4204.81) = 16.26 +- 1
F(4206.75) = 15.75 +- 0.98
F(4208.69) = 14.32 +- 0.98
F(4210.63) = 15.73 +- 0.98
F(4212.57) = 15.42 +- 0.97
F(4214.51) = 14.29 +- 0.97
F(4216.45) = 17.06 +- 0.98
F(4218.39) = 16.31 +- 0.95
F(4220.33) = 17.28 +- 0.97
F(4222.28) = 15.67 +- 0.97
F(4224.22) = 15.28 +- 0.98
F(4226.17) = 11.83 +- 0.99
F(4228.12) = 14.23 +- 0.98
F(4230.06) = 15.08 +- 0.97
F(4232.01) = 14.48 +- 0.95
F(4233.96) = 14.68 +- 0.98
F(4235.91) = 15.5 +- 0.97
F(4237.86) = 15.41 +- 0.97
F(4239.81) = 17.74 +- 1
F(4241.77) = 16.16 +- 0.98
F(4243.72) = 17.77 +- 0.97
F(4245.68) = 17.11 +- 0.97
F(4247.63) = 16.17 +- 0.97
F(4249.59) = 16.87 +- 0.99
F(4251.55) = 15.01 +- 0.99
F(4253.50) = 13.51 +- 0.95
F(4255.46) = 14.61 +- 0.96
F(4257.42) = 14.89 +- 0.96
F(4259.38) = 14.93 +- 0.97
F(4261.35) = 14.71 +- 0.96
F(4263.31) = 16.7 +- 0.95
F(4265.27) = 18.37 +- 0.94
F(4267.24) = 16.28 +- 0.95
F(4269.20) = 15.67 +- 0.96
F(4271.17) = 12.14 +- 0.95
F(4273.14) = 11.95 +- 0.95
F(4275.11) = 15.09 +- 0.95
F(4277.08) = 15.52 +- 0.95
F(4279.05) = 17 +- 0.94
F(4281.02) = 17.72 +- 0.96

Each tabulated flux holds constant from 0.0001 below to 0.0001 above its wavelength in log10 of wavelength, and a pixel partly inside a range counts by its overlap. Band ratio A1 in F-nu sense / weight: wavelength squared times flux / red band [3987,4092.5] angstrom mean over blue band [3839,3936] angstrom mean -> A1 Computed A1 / 1.92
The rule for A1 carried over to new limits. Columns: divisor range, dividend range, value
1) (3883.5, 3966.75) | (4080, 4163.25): 1.79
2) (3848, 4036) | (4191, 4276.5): 1.68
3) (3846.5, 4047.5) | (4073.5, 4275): 1.54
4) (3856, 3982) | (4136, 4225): 1.90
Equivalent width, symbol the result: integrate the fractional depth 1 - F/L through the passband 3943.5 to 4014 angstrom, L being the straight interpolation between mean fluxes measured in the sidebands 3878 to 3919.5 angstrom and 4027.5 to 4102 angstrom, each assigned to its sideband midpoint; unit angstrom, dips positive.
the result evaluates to 4.9 angstrom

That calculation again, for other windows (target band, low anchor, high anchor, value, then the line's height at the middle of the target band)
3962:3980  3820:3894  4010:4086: 5.4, 11.7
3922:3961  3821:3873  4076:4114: 6.6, 9.72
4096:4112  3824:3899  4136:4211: -1.7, 12.8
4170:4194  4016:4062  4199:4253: 2.1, 15.4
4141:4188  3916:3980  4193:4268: -1.0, 13.8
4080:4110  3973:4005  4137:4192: -2.9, 13.7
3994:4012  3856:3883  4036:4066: -2.9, 12.8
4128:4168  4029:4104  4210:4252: 2.2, 15.2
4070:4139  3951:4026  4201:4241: -4.8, 13.9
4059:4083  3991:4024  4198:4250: 1.2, 15.3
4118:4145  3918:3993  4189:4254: -3.1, 13.2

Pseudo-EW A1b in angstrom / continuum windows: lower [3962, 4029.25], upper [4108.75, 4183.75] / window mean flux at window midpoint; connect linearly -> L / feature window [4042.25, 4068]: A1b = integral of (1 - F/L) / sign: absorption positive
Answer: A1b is -1.4 angstrom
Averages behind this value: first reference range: 12.8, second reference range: 14.4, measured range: 14.2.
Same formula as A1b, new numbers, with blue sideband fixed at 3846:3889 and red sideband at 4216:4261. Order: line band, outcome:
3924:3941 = 6.3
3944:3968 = 1.0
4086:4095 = -2.7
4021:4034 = -4.5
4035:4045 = -4.2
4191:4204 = 0.3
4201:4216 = -0.5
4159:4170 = -0.4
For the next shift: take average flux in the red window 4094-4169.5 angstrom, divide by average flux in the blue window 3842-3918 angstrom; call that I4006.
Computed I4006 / 1.63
